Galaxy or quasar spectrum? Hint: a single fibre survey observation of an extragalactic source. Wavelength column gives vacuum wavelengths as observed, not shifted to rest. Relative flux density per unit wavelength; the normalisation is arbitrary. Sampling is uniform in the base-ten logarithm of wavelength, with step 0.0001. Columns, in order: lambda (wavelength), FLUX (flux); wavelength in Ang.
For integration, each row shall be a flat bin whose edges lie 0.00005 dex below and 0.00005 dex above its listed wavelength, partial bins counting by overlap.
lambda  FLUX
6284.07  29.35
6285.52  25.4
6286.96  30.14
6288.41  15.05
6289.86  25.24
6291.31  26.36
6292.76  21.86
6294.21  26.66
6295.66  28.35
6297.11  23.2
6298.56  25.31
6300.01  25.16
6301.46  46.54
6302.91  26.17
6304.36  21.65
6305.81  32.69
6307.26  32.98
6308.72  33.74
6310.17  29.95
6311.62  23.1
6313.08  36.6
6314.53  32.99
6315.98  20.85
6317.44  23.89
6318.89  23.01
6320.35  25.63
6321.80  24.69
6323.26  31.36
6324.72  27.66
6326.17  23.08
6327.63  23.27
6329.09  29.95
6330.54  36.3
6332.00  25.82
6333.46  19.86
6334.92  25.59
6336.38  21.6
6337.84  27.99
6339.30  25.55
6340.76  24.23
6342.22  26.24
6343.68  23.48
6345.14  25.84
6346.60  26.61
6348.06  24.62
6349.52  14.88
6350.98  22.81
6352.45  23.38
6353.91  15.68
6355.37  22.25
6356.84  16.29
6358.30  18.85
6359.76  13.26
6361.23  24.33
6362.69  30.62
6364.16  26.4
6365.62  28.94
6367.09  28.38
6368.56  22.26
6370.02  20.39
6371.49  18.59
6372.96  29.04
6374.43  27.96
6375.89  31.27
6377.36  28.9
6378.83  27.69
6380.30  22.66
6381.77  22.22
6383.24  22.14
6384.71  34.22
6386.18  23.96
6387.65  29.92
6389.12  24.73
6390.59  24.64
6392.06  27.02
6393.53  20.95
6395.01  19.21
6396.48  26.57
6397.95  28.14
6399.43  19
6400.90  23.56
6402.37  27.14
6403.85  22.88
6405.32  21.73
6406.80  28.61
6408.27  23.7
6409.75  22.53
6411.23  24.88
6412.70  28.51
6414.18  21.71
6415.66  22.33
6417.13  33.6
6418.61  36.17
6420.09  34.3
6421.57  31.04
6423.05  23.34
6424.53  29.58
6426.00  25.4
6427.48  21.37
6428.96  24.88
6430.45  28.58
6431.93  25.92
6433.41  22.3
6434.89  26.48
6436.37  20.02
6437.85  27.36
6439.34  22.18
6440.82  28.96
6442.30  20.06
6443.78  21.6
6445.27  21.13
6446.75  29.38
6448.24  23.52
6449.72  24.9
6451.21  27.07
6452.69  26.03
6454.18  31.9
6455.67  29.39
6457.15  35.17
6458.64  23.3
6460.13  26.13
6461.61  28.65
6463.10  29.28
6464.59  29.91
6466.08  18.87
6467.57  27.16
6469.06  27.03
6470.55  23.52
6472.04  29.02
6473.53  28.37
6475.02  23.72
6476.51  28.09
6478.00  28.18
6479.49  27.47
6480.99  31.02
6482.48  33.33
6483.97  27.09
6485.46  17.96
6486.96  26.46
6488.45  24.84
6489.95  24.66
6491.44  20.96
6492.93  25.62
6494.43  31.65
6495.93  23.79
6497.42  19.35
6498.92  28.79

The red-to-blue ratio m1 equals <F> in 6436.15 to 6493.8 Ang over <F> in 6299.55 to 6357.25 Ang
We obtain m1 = 1.0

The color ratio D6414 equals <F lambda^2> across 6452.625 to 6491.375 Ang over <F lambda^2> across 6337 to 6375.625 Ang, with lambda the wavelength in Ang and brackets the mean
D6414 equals 1.19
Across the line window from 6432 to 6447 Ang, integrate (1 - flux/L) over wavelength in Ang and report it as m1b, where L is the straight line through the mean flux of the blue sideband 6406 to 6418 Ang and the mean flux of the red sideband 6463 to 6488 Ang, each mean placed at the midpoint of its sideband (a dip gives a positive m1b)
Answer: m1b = 1.4 Ang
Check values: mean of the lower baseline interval 25.8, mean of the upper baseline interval 26.8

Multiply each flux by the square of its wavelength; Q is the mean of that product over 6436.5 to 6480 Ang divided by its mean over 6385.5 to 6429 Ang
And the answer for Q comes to 1.04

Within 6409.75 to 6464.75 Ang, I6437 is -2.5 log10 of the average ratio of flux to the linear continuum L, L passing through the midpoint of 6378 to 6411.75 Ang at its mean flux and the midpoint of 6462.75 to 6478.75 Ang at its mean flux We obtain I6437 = -0.03 mag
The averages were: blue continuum 24.7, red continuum 26.6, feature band 26.6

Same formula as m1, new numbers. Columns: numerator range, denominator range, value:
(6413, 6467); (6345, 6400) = 1.10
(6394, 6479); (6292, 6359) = 1.01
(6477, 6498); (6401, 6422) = 0.96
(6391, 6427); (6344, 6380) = 1.09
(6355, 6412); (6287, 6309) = 0.90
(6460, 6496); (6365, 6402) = 1.05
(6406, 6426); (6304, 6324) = 0.98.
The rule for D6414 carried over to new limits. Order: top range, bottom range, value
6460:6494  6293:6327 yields 1.00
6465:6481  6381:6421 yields 1.05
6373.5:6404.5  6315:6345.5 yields 1.02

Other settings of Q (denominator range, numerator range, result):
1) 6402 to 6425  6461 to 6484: 1.04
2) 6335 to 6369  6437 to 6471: 1.16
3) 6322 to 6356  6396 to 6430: 1.08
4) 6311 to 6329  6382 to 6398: 0.98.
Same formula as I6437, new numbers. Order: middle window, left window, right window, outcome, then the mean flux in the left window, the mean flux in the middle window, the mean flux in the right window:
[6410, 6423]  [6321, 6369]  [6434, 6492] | -0.12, 24.3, 28.5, 26.2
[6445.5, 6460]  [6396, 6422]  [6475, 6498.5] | -0.06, 26.4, 27.5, 26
